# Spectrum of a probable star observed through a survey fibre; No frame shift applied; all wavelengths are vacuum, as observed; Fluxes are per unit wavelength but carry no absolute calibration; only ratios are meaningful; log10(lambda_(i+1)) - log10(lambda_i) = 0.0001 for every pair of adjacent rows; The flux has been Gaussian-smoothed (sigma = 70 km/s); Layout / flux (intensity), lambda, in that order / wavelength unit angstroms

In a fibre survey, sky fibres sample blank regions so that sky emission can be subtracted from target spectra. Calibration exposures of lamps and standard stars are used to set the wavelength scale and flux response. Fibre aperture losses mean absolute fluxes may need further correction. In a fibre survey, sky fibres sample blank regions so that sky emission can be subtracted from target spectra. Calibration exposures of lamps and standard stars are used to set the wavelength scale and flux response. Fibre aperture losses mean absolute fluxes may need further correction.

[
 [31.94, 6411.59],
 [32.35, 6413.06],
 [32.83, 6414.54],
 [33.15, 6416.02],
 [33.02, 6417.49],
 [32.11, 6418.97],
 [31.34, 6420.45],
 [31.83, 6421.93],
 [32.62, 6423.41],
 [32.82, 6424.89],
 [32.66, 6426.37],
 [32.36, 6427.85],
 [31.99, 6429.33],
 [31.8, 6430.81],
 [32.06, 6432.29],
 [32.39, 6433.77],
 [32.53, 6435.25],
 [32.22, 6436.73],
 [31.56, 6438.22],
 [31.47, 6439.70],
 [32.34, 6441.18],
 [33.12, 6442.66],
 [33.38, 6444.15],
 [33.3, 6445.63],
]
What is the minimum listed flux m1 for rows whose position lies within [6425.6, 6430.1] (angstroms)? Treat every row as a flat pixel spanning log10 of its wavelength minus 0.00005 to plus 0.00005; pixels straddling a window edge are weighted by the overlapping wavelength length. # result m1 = 31.99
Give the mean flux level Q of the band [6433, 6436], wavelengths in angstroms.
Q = 32.5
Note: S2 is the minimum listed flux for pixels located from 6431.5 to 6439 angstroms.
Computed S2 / 31.56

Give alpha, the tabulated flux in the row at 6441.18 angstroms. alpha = 32.34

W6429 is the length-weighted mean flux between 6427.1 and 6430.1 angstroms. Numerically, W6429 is 32.2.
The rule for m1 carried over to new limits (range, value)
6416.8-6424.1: 31.34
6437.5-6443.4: 31.47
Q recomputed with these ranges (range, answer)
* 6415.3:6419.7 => 32.8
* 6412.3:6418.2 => 32.9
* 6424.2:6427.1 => 32.7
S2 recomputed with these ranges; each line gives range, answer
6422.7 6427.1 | 32.62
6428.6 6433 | 31.8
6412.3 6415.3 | 32.35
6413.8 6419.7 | 32.11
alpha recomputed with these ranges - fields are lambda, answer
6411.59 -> 31.94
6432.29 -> 32.06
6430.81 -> 31.8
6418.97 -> 32.11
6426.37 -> 32.66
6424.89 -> 32.82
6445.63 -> 33.3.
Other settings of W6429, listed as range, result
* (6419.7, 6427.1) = 32.2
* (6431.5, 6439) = 32.1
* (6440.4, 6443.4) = 32.8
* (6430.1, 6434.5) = 32.1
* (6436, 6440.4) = 31.7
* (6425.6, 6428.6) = 32.5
